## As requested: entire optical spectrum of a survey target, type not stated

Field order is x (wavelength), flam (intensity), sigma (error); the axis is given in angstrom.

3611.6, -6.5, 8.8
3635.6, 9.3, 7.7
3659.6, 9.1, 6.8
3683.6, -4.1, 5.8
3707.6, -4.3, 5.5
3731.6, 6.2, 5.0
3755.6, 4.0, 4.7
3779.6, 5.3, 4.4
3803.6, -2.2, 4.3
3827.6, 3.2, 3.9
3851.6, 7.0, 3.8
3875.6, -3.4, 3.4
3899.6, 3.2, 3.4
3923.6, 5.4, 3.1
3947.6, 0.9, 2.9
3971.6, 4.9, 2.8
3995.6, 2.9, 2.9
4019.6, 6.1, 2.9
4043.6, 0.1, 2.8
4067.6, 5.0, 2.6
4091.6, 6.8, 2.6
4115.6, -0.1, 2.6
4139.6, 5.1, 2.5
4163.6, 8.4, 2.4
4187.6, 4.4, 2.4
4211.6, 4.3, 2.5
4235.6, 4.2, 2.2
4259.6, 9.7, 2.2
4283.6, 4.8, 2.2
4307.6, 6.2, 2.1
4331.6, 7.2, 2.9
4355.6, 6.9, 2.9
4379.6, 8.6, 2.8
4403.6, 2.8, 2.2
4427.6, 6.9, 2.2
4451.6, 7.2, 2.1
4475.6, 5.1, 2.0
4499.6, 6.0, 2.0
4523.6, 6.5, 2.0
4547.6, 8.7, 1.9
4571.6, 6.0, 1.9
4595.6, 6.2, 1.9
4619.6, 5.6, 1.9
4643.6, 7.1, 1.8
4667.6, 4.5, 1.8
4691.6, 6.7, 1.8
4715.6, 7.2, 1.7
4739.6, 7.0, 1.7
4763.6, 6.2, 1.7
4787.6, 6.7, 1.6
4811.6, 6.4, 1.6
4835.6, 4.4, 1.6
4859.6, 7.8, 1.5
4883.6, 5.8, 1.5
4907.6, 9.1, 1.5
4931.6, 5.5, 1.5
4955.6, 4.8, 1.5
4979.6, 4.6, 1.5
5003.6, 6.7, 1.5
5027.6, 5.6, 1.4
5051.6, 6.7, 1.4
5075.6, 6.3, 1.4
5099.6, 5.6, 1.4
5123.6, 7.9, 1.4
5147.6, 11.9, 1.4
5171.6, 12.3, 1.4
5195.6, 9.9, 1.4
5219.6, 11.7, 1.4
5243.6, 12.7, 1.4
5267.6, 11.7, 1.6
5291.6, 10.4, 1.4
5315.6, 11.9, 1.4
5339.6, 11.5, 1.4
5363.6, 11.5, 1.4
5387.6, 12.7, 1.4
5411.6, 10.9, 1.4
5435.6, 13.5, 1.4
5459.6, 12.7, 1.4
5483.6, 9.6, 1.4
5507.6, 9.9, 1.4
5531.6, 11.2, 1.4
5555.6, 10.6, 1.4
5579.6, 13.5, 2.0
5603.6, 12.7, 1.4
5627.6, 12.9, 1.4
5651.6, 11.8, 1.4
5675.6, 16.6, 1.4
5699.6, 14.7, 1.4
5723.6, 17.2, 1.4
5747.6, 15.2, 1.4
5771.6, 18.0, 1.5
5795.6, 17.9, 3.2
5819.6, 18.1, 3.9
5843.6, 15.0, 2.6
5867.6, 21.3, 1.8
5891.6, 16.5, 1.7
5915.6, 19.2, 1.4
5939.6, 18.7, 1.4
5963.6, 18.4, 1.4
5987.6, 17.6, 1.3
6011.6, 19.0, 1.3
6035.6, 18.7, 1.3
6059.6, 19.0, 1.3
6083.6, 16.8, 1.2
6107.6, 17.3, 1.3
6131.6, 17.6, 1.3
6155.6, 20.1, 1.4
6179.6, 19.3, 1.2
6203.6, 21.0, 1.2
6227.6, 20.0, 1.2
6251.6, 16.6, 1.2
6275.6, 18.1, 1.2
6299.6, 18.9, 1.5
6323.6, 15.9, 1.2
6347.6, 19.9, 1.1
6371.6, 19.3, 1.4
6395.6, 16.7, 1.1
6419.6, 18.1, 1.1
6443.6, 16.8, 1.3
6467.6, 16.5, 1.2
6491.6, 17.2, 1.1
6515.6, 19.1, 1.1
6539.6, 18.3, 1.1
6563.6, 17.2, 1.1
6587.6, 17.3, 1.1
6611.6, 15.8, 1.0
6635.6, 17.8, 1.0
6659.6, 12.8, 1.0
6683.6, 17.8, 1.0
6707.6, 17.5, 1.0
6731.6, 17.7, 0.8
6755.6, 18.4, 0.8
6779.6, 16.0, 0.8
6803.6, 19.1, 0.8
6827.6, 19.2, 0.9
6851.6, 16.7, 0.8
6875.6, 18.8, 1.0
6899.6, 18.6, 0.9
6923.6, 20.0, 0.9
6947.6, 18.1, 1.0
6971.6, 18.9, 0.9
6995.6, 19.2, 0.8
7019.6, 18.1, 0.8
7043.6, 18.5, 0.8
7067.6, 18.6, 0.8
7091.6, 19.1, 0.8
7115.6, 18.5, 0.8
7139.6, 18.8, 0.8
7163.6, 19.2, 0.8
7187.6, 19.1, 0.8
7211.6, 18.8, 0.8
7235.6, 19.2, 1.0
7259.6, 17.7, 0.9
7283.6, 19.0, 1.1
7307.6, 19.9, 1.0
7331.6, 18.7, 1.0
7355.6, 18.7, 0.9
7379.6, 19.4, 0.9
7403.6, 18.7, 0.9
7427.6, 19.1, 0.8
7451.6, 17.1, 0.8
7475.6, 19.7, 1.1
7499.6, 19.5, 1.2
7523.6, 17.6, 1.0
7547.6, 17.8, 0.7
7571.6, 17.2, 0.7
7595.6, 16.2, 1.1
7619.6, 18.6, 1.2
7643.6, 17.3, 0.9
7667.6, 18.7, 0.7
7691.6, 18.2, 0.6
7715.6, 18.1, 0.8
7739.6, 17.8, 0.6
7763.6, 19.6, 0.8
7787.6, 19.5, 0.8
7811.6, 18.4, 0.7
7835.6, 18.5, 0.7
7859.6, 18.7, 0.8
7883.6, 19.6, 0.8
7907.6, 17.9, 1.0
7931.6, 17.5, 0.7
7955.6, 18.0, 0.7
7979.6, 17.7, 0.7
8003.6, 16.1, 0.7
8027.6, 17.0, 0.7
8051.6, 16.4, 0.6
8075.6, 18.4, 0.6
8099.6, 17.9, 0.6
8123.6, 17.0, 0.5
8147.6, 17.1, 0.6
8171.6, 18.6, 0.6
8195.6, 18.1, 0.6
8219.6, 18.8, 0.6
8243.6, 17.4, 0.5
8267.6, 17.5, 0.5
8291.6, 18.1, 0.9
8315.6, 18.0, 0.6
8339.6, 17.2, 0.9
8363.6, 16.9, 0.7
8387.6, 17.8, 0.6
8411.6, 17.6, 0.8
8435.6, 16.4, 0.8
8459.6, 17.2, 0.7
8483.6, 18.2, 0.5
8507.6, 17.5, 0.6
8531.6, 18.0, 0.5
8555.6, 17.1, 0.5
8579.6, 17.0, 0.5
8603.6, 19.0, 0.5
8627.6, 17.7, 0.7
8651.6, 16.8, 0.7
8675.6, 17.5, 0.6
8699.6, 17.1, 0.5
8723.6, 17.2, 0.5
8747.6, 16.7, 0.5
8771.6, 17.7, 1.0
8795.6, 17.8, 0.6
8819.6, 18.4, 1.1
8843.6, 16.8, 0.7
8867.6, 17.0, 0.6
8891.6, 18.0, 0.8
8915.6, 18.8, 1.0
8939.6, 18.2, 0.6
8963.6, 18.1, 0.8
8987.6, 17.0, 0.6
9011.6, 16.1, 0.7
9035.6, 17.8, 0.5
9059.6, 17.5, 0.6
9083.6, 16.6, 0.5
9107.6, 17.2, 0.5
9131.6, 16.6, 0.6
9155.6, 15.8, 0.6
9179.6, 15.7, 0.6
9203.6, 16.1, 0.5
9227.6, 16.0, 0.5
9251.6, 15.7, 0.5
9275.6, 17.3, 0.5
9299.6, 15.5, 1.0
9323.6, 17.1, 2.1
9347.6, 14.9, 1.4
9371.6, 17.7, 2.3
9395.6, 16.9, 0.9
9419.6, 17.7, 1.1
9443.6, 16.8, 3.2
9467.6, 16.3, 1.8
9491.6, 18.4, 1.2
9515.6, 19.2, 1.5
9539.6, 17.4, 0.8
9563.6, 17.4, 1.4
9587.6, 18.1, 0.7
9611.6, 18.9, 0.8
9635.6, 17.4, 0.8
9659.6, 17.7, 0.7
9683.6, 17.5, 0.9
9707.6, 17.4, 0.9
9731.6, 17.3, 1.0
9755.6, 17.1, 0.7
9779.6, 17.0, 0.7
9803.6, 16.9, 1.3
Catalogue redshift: 0.287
